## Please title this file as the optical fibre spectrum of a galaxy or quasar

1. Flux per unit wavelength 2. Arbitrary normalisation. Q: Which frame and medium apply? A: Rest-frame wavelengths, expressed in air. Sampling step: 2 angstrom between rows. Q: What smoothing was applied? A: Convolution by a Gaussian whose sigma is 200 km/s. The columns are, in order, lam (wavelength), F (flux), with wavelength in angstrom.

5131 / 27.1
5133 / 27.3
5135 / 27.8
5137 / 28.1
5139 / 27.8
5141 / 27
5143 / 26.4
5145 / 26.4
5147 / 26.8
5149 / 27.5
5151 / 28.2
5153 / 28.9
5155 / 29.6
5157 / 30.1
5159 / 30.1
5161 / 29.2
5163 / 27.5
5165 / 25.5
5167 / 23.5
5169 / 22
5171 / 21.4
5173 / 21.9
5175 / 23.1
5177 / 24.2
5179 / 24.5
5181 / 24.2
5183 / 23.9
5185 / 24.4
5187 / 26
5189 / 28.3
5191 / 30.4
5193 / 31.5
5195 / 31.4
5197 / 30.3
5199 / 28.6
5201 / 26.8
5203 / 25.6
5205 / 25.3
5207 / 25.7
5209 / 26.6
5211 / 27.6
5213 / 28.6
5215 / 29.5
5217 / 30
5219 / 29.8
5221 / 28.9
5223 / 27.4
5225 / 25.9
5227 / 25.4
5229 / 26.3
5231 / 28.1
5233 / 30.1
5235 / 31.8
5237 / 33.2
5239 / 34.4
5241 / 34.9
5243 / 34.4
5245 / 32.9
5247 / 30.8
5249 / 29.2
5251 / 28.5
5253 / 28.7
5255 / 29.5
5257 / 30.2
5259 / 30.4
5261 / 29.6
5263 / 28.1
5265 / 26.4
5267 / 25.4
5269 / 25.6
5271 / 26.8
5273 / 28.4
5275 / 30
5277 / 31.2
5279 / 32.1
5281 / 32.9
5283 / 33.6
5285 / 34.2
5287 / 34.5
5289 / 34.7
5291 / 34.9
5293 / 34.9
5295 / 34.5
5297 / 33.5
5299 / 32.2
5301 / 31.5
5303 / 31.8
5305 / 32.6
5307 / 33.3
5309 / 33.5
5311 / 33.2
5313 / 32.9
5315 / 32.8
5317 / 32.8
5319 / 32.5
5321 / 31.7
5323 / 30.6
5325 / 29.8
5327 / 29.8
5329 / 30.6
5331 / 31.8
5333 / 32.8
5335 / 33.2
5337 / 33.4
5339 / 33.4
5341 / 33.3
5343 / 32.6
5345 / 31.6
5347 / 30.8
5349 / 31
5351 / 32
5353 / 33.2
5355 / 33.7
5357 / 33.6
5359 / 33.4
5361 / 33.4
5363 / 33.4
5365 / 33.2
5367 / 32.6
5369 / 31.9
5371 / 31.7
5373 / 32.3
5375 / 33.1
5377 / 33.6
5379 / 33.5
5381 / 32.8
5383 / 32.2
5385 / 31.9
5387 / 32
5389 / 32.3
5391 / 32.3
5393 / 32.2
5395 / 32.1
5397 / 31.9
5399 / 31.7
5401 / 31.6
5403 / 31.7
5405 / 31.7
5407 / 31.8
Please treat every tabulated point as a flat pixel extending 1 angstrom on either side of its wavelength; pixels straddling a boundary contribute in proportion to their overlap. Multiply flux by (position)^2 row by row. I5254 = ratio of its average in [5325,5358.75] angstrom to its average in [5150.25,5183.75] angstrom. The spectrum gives 1.34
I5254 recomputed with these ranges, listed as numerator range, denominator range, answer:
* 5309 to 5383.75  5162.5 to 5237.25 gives 1.27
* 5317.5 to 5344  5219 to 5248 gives 1.09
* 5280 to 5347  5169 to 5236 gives 1.26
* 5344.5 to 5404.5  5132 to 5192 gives 1.33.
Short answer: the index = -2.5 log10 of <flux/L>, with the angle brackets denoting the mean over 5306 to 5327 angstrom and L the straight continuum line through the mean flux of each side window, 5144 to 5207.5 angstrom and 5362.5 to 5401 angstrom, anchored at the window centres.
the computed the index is -0.06 mag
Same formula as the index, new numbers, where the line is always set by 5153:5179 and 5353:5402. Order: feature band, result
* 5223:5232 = 0.049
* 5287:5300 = -0.145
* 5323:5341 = -0.025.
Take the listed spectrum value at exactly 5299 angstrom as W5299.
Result 32.2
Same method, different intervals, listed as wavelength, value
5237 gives 33.2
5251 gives 28.5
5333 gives 32.8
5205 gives 25.3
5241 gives 34.9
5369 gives 31.9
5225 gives 25.9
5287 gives 34.5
